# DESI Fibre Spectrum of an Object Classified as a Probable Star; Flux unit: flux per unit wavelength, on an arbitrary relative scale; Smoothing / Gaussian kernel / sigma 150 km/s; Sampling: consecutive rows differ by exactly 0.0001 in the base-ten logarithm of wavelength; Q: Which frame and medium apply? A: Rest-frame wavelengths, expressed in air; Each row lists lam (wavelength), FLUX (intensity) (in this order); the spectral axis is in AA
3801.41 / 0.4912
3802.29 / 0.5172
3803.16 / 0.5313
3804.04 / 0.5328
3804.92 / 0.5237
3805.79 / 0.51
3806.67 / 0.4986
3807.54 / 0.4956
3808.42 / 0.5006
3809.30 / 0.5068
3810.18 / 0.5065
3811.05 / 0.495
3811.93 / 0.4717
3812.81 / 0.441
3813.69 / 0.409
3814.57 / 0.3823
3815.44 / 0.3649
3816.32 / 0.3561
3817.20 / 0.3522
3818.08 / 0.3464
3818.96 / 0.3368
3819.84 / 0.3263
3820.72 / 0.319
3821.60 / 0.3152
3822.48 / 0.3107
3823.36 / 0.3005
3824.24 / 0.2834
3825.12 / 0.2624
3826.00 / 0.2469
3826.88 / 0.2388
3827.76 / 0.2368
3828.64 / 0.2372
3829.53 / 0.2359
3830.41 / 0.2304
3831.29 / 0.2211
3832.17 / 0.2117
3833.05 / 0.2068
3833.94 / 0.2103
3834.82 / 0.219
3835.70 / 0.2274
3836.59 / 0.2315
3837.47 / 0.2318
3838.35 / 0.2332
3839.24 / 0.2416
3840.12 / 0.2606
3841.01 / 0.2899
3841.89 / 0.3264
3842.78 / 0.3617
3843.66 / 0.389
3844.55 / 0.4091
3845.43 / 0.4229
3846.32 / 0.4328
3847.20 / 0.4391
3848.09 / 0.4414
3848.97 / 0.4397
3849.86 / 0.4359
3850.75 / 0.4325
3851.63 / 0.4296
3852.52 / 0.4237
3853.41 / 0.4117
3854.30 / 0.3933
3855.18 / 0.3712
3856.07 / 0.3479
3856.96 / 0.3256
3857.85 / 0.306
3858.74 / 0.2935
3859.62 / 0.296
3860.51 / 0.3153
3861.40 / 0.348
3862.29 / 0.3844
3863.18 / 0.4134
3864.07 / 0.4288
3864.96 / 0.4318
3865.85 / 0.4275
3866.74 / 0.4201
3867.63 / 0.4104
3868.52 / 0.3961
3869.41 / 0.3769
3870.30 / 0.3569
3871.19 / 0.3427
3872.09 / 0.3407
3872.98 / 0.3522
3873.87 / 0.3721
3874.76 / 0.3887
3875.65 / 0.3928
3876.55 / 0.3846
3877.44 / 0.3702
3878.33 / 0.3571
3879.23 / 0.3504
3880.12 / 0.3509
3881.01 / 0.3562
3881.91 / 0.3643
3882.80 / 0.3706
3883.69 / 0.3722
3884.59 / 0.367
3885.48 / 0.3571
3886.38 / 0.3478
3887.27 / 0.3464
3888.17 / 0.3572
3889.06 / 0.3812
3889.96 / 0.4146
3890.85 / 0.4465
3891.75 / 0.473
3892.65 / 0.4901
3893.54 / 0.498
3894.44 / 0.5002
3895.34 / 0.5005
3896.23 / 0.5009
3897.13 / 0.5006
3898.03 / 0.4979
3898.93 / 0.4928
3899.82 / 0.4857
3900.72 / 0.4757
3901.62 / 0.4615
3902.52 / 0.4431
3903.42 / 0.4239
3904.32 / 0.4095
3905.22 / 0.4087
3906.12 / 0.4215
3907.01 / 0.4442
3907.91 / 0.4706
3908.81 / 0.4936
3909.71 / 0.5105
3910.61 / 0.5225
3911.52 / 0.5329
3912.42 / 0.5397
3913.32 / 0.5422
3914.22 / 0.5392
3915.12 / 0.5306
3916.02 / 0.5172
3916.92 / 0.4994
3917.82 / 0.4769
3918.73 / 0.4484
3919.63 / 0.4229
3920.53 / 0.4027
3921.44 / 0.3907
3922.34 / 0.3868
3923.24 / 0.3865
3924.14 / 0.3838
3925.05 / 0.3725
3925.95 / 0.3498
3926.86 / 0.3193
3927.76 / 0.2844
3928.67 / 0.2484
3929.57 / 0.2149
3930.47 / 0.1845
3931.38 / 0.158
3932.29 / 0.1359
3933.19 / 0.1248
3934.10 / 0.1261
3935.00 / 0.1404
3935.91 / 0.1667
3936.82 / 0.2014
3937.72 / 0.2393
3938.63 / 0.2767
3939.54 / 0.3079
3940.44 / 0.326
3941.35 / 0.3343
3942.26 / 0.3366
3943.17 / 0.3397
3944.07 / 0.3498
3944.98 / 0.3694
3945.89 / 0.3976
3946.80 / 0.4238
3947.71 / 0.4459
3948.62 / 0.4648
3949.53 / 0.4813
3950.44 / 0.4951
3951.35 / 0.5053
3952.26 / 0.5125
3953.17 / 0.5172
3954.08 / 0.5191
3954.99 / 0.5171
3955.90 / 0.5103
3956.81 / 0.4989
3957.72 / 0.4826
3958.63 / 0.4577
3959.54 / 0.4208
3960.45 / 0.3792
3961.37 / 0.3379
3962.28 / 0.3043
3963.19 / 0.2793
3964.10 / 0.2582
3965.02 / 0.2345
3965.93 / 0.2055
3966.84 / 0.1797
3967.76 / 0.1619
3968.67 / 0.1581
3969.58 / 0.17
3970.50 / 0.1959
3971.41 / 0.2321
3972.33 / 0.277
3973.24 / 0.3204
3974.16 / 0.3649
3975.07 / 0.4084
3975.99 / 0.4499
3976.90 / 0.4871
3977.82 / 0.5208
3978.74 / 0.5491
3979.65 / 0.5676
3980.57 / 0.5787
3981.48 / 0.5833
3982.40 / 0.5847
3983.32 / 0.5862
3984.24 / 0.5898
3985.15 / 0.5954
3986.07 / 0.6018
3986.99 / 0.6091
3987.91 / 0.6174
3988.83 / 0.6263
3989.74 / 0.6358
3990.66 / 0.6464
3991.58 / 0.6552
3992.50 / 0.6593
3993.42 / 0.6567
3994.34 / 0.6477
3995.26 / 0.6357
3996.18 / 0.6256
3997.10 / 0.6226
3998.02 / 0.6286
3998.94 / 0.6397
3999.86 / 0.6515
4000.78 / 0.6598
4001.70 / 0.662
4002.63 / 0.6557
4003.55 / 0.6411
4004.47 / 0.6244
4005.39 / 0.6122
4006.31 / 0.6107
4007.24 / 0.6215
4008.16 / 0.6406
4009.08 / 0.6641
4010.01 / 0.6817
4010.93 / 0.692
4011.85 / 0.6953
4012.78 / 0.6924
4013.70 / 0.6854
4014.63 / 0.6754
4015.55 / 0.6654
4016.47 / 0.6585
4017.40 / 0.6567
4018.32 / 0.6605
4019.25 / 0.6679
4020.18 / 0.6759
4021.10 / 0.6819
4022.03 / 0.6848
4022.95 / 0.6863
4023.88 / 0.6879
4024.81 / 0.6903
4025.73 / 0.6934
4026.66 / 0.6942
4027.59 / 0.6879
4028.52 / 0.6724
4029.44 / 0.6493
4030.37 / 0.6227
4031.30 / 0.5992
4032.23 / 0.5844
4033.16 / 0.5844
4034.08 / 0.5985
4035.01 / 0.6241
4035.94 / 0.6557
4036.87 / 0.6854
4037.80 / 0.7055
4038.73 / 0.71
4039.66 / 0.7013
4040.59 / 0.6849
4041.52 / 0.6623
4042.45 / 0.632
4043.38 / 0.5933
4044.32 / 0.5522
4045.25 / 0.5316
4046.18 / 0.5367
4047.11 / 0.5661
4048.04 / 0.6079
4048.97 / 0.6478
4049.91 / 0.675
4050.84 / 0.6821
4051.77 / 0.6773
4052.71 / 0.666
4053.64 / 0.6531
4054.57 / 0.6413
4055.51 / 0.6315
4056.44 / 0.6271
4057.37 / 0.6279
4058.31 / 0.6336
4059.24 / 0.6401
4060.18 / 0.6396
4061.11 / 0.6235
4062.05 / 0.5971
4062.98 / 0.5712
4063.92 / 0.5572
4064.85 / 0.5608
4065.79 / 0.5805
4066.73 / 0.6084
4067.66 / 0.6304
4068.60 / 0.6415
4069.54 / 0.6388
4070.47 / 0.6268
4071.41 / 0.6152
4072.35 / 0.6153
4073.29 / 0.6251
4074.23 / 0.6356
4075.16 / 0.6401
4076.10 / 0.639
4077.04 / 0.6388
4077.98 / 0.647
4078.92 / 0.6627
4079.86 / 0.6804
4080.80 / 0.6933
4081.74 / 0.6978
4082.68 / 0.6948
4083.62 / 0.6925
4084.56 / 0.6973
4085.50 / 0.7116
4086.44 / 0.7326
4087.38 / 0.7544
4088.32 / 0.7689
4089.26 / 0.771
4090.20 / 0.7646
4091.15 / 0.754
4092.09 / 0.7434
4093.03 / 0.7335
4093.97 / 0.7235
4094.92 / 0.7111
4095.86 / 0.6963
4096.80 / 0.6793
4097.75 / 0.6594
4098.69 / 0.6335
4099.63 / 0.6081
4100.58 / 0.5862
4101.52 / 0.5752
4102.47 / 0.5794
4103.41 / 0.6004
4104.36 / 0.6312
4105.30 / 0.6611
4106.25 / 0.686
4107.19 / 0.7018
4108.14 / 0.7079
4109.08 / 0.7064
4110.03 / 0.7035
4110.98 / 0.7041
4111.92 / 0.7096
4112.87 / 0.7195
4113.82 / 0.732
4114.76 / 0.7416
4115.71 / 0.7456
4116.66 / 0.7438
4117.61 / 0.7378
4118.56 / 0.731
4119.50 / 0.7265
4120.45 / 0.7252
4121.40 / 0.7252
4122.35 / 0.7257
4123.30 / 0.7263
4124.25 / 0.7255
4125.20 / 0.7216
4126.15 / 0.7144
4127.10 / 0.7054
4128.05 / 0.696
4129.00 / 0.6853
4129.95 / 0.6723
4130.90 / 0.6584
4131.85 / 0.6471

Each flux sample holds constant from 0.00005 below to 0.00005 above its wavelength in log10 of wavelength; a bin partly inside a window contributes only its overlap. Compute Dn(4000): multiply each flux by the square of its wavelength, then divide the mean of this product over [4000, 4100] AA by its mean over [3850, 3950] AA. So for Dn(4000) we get 1.84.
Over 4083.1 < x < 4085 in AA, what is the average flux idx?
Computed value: 0.695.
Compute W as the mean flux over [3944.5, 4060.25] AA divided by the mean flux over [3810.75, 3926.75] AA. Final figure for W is 1.47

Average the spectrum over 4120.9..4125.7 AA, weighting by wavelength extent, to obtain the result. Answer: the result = 0.724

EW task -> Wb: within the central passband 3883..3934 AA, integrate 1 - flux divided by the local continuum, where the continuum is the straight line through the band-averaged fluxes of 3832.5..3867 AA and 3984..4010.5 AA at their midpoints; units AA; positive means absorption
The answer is 5.2 AA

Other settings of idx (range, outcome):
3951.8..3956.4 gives 0.515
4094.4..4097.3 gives 0.694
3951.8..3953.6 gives 0.515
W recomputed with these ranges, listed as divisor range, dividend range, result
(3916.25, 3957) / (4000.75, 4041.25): 1.86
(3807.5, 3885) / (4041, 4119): 1.88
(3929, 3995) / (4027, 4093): 1.61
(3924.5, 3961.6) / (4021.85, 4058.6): 1.85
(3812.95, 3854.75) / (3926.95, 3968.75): 1.02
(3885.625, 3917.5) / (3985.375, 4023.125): 1.39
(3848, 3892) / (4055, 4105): 1.73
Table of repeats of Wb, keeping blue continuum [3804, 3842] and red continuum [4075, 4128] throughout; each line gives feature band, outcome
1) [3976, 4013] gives -4.3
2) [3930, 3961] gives 8.7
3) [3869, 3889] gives 2.1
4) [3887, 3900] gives -1.1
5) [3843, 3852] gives -1.5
